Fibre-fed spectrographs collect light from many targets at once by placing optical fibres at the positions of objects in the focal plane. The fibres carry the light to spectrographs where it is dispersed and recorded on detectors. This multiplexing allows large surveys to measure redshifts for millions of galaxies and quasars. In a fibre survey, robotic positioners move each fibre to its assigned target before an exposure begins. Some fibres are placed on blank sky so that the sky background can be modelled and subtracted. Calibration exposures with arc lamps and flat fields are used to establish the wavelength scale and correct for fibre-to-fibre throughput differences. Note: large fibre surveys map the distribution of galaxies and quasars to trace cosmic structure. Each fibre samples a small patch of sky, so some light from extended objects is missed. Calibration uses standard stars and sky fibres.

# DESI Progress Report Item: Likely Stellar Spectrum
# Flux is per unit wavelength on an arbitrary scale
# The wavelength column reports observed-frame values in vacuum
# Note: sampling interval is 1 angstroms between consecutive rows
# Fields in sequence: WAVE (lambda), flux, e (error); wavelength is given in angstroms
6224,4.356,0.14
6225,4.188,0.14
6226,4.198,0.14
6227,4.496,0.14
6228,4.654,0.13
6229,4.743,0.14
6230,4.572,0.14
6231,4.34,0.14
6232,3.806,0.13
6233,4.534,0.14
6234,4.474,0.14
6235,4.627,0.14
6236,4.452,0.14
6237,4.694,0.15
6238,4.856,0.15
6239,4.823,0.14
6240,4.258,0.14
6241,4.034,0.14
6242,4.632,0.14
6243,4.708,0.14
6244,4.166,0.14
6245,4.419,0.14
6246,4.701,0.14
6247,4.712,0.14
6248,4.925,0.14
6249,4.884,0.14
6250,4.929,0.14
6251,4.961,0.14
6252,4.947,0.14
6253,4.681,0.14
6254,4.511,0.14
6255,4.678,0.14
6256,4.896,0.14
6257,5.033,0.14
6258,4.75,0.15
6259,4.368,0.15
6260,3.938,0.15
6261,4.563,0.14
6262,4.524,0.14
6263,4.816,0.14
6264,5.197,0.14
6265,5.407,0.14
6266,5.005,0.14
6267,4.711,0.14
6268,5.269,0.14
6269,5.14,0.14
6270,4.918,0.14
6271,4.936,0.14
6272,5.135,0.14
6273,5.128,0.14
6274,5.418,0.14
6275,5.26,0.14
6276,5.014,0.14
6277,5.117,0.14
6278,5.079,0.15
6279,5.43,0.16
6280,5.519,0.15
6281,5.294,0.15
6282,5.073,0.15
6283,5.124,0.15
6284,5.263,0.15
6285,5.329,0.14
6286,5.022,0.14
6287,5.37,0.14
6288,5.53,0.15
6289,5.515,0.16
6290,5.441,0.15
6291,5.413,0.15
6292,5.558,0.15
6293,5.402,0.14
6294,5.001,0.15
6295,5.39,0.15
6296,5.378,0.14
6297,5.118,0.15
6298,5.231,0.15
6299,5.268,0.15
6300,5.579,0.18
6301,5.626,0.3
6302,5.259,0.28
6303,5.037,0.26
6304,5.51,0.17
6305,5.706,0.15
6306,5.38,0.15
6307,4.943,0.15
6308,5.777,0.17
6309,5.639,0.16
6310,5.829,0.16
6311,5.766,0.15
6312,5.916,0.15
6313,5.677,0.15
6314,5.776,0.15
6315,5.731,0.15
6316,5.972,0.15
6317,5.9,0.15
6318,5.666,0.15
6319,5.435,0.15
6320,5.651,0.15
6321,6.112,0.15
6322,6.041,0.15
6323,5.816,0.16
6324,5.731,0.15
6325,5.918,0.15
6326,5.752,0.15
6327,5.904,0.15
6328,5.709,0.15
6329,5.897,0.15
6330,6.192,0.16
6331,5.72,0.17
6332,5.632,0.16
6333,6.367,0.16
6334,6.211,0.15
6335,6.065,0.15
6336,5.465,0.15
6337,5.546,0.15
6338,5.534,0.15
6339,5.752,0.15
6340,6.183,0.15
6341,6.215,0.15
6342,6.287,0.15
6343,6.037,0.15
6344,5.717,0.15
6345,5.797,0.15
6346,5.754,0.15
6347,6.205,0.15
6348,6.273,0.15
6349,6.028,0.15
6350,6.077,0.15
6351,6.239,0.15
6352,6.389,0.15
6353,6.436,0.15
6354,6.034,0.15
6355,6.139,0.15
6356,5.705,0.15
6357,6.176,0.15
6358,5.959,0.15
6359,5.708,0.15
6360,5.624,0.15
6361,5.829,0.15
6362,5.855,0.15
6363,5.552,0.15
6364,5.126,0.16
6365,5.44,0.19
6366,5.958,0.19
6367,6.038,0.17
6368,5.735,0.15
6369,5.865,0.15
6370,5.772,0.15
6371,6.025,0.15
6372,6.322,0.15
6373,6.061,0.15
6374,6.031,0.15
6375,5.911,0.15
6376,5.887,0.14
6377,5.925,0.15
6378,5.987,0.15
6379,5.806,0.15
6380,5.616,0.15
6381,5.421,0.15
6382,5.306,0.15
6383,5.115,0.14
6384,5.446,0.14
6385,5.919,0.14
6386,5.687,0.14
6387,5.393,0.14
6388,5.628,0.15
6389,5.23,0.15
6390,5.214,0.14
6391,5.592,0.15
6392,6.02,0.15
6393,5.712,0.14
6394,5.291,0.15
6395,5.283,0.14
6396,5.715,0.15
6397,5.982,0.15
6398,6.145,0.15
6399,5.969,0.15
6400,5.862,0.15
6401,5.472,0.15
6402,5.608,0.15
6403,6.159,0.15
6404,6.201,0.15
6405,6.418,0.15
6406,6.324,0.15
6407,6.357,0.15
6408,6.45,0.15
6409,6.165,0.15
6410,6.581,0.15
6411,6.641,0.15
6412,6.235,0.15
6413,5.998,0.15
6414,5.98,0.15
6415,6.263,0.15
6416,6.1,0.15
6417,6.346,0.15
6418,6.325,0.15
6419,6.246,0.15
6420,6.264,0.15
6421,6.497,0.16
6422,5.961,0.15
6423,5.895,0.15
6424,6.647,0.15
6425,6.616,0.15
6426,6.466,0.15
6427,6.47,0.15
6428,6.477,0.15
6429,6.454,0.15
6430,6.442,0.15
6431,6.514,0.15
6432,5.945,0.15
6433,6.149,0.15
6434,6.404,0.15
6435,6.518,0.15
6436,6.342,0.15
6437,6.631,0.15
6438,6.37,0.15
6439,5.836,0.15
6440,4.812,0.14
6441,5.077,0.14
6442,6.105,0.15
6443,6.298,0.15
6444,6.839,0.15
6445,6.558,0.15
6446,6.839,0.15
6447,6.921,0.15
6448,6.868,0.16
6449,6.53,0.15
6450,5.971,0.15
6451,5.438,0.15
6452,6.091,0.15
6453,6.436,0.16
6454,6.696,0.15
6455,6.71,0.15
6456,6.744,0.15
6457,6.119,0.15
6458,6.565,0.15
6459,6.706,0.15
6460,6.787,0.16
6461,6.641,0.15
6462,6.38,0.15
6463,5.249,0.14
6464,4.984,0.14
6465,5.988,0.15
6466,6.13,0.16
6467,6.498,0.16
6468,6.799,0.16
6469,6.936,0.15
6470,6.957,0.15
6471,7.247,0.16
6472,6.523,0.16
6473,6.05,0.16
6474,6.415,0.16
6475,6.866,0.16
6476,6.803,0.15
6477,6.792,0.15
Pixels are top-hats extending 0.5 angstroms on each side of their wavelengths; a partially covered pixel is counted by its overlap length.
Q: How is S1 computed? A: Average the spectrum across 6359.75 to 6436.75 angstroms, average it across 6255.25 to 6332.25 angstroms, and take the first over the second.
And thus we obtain 1.11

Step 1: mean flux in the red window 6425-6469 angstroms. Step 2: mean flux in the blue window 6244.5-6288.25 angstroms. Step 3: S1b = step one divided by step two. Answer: 1.27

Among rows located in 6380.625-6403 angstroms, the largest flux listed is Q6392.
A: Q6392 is 6.159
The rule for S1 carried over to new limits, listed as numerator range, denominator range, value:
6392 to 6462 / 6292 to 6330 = 1.11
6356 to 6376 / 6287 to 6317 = 1.06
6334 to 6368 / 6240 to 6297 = 1.19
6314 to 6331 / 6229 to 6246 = 1.30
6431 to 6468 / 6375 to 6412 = 1.08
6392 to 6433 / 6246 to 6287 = 1.24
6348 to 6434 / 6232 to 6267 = 1.28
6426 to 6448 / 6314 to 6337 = 1.08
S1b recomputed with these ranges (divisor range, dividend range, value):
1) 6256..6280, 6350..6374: 1.19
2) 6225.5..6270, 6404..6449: 1.35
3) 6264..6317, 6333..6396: 1.09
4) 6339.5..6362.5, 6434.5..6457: 1.04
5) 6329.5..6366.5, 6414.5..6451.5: 1.06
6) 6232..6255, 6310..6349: 1.27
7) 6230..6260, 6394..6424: 1.33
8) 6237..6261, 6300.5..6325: 1.22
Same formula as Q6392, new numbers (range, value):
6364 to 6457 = 6.921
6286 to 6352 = 6.389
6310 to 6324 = 6.112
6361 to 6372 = 6.322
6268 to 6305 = 5.706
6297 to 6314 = 5.916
